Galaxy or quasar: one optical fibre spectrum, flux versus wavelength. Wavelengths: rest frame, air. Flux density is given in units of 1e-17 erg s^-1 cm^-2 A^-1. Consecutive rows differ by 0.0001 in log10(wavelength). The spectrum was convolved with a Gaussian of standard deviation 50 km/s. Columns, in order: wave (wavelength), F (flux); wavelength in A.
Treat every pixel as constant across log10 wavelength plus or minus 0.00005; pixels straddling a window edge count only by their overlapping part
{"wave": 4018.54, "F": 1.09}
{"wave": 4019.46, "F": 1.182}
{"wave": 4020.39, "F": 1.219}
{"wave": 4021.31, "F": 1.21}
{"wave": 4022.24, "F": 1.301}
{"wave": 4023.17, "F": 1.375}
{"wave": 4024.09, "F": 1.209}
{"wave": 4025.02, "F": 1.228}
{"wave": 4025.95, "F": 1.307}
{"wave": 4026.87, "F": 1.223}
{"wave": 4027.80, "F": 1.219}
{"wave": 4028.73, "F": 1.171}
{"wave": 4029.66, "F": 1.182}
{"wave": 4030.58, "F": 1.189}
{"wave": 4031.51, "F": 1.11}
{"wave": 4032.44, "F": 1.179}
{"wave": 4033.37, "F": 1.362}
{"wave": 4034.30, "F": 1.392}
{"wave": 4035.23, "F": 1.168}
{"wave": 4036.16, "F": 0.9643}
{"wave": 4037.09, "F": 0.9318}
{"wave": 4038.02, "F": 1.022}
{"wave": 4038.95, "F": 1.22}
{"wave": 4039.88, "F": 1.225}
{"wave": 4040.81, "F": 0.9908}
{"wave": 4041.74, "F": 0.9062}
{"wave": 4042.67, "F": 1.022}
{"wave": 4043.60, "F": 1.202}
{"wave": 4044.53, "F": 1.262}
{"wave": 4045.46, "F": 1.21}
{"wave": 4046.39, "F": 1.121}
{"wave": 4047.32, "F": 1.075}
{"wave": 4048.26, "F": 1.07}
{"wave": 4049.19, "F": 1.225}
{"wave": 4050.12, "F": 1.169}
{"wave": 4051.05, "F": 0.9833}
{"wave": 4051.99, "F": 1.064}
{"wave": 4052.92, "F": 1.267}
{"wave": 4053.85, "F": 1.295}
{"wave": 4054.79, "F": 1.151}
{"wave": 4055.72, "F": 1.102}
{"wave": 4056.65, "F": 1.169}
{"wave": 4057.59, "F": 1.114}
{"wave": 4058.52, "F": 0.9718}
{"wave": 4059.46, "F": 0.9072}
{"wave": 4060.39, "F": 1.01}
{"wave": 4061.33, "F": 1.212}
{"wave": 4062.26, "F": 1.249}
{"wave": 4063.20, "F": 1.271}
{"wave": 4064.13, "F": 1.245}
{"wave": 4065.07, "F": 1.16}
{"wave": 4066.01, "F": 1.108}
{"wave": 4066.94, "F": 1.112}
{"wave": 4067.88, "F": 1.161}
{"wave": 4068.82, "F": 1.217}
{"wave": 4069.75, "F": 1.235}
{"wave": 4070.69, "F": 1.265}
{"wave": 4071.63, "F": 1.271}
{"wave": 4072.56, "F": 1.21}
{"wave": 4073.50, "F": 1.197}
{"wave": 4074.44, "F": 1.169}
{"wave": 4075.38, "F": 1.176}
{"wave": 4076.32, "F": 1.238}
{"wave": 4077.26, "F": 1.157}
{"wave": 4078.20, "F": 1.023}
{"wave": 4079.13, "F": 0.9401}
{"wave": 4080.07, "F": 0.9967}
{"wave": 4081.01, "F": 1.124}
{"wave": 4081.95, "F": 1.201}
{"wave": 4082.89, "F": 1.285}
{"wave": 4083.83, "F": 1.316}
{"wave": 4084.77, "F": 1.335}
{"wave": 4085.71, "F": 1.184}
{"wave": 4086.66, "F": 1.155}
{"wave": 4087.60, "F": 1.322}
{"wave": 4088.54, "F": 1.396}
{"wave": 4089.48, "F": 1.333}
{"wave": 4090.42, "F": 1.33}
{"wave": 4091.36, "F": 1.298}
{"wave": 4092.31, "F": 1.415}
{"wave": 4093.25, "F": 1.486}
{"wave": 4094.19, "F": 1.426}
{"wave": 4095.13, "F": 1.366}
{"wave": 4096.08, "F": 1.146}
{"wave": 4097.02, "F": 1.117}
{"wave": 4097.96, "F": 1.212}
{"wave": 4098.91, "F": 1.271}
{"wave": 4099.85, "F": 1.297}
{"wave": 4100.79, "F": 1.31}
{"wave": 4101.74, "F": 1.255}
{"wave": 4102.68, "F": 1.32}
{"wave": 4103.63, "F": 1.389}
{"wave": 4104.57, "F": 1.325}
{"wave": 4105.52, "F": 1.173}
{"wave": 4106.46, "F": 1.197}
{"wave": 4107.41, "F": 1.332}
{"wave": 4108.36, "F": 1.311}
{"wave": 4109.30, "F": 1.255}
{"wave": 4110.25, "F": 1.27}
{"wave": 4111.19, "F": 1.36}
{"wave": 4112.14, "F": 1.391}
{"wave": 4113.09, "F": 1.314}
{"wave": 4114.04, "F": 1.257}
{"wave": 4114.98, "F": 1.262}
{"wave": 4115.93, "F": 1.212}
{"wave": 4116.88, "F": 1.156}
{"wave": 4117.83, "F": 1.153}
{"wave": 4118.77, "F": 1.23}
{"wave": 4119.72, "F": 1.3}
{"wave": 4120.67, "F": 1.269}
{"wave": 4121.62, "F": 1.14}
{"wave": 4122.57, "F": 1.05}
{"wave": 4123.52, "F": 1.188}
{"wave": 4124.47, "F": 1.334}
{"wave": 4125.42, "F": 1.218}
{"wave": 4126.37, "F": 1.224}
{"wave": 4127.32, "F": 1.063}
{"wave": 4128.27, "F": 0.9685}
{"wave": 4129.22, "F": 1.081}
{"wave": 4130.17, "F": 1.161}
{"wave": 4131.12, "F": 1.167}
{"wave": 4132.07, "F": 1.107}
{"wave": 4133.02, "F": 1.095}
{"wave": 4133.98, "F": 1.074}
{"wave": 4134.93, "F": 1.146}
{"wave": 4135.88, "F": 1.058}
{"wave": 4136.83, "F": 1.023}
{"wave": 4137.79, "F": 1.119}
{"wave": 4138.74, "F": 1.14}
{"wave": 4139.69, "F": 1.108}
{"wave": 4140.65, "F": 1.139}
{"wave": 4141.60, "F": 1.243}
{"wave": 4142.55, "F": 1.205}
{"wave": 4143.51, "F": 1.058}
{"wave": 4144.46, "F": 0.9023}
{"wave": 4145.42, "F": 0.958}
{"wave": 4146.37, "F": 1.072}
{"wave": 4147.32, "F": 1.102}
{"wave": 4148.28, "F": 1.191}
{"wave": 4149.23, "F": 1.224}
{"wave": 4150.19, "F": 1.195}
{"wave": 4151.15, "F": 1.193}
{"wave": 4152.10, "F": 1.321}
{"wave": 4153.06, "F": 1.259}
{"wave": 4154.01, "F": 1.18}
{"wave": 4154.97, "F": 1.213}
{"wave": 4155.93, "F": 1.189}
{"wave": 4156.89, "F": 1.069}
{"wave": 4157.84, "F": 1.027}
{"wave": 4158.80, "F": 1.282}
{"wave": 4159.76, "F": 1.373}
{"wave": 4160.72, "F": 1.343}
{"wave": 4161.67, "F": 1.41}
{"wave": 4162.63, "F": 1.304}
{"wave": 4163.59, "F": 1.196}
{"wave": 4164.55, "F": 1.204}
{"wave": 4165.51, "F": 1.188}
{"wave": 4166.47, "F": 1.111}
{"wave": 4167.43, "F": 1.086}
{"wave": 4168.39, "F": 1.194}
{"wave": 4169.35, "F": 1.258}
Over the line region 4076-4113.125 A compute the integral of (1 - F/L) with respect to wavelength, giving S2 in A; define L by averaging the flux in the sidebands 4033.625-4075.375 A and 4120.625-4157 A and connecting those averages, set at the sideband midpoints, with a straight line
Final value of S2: -4.0 A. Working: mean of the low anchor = 1.14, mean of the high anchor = 1.14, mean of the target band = 1.26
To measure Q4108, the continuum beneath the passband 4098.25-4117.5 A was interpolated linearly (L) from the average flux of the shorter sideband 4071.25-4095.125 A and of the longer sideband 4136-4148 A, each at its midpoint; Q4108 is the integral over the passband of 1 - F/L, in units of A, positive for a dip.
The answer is -1.68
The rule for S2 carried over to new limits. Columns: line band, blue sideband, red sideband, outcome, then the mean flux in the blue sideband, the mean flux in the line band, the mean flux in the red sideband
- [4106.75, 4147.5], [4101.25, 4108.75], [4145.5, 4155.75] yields 2.3 A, 1.29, 1.17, 1.19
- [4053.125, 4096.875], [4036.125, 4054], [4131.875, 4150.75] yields -3.7 A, 1.11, 1.21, 1.11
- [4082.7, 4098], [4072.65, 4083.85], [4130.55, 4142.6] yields -2.2 A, 1.15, 1.3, 1.12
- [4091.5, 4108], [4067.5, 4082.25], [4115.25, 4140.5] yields -2.0 A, 1.16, 1.3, 1.15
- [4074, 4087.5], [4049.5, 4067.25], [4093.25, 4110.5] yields 0.5 A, 1.14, 1.17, 1.28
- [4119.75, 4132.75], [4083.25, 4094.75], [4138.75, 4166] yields 0.9 A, 1.33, 1.16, 1.18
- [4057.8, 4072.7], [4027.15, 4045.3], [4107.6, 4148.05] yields -0.1 A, 1.14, 1.16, 1.17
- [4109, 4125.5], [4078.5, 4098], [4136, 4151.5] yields -0.8 A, 1.26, 1.24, 1.11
